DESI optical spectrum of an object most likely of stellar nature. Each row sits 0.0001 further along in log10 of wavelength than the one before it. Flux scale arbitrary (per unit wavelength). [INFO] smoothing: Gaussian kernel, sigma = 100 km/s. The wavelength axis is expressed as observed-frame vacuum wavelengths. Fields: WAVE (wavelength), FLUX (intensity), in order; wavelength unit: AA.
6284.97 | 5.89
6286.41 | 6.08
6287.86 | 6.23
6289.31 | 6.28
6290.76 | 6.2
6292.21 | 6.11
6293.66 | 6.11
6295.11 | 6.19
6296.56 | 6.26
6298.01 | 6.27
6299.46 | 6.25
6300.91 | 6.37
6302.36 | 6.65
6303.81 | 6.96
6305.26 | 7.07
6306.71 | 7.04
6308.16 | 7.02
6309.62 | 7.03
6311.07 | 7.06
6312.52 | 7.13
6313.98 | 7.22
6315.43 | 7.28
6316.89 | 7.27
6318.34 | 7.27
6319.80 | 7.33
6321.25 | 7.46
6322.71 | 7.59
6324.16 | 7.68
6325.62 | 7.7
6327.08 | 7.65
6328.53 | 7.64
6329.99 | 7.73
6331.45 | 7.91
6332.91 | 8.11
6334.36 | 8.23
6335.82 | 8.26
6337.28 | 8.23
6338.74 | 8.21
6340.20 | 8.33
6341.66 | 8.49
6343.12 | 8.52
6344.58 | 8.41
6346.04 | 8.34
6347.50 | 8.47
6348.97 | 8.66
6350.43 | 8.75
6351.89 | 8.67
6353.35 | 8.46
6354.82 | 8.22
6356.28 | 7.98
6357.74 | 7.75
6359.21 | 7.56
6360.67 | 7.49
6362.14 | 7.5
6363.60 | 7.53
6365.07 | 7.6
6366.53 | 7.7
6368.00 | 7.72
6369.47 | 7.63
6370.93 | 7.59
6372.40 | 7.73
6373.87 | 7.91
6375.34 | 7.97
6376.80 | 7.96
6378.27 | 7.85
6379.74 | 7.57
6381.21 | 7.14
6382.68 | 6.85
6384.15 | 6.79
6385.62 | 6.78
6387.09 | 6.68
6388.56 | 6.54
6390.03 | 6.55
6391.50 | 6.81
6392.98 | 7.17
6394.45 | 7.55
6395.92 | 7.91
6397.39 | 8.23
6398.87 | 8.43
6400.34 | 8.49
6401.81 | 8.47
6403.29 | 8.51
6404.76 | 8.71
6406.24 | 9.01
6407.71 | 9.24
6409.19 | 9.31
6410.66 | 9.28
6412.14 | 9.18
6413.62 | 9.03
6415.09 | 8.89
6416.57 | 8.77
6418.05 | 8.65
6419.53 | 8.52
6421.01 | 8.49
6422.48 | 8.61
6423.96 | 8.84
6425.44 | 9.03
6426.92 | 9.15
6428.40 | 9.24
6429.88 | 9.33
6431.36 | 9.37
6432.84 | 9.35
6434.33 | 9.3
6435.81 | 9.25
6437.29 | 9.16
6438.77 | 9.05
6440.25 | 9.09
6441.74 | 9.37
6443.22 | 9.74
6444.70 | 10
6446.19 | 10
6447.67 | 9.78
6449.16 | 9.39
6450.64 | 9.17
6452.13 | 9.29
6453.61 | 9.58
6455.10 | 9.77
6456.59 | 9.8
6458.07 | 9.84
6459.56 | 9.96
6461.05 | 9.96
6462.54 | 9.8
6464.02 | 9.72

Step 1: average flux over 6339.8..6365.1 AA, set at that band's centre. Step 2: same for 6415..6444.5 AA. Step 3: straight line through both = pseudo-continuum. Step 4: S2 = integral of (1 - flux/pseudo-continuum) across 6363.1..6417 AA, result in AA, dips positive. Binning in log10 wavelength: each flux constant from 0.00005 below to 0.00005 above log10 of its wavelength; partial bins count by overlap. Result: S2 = 4.4 AA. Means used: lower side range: 8.16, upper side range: 9.08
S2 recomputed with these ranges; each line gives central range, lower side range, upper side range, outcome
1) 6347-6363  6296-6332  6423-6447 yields -0.5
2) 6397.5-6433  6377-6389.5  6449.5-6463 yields -3.0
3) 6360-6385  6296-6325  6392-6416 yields 1.5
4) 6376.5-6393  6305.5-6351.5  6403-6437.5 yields 2.9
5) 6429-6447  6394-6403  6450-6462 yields -0.4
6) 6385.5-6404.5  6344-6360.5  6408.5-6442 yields 2.5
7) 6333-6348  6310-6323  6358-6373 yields -1.8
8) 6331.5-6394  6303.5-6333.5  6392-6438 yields 1.8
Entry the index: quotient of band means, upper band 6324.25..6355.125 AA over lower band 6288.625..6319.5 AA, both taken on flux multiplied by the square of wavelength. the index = 1.2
